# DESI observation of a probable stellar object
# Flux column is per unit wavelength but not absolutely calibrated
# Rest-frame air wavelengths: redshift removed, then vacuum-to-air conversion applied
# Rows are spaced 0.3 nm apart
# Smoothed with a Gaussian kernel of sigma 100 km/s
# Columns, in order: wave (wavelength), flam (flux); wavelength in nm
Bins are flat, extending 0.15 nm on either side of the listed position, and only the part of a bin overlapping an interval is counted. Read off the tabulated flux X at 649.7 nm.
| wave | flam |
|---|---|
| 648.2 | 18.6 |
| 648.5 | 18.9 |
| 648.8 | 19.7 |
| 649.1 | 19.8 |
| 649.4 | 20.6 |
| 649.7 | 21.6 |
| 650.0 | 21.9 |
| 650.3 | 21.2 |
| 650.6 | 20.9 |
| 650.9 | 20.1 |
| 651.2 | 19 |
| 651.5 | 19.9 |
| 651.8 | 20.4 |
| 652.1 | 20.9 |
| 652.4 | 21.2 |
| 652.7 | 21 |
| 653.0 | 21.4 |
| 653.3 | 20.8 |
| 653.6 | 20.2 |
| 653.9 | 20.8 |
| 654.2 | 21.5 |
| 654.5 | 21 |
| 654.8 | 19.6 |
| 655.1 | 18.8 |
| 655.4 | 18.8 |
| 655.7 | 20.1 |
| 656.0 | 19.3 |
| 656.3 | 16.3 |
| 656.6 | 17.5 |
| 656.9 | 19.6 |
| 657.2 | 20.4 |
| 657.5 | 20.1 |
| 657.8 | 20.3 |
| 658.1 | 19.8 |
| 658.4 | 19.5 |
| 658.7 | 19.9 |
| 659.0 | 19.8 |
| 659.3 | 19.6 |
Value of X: 21.6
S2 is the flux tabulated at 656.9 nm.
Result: 19.6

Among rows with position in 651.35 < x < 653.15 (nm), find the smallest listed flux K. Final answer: 19.9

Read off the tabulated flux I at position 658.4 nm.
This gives 19.5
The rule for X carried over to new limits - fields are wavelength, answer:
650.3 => 21.2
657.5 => 20.1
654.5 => 21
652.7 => 21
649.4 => 20.6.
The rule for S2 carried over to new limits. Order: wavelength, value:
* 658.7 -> 19.9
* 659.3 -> 19.6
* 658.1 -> 19.8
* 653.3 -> 20.8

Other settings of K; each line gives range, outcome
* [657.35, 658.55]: 19.5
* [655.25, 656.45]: 16.3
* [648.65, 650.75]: 19.7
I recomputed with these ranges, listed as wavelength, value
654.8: 19.6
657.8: 20.3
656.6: 17.5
